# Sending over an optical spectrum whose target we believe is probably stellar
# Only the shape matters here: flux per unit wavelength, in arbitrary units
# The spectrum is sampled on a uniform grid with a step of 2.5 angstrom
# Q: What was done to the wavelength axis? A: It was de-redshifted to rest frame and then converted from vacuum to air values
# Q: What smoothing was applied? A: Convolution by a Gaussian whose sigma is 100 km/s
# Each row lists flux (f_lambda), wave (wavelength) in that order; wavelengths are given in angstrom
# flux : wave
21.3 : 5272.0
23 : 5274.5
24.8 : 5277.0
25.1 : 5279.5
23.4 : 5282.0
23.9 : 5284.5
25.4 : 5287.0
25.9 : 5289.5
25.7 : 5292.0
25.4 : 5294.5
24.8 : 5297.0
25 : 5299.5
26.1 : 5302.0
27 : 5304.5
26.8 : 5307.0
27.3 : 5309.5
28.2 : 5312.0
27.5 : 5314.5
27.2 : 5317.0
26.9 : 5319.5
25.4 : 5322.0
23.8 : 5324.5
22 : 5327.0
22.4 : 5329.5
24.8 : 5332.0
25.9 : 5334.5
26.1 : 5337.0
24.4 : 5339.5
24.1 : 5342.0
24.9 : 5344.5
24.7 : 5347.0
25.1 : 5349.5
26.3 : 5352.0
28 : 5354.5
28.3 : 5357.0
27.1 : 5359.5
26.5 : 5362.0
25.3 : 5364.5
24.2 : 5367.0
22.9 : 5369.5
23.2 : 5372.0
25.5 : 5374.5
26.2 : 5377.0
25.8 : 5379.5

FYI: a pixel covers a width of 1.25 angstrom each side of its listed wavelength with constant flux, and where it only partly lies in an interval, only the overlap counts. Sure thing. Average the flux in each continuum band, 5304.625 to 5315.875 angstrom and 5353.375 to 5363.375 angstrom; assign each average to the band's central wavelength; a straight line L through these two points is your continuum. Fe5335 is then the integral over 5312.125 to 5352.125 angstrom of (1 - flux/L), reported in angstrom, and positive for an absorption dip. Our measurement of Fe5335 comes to 3.3 angstrom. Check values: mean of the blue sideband 27.4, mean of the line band 25.1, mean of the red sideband 27.4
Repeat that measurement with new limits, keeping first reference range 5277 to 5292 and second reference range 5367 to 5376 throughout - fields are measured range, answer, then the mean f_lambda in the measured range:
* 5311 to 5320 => -1.08 angstrom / 27.5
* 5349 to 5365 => -1.77 angstrom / 26.8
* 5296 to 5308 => -0.63 angstrom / 25.9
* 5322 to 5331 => 0.46 angstrom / 23.2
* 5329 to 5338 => -0.23 angstrom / 25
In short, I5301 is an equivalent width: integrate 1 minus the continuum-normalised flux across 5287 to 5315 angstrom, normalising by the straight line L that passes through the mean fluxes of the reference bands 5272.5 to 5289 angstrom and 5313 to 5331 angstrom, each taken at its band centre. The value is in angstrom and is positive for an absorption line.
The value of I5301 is -1.9 angstrom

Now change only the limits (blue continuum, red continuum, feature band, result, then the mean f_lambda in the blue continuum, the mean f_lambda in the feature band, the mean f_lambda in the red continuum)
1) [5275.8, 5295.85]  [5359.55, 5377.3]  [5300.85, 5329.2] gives -1.29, 24.9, 26.1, 24.9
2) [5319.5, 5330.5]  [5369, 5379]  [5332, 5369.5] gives -2.14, 23.8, 25.6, 24.7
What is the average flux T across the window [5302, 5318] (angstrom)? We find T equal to 27.2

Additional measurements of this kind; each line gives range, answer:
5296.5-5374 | 25.6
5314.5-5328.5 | 25.2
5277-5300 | 24.9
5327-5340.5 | 24.5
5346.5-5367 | 26.3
